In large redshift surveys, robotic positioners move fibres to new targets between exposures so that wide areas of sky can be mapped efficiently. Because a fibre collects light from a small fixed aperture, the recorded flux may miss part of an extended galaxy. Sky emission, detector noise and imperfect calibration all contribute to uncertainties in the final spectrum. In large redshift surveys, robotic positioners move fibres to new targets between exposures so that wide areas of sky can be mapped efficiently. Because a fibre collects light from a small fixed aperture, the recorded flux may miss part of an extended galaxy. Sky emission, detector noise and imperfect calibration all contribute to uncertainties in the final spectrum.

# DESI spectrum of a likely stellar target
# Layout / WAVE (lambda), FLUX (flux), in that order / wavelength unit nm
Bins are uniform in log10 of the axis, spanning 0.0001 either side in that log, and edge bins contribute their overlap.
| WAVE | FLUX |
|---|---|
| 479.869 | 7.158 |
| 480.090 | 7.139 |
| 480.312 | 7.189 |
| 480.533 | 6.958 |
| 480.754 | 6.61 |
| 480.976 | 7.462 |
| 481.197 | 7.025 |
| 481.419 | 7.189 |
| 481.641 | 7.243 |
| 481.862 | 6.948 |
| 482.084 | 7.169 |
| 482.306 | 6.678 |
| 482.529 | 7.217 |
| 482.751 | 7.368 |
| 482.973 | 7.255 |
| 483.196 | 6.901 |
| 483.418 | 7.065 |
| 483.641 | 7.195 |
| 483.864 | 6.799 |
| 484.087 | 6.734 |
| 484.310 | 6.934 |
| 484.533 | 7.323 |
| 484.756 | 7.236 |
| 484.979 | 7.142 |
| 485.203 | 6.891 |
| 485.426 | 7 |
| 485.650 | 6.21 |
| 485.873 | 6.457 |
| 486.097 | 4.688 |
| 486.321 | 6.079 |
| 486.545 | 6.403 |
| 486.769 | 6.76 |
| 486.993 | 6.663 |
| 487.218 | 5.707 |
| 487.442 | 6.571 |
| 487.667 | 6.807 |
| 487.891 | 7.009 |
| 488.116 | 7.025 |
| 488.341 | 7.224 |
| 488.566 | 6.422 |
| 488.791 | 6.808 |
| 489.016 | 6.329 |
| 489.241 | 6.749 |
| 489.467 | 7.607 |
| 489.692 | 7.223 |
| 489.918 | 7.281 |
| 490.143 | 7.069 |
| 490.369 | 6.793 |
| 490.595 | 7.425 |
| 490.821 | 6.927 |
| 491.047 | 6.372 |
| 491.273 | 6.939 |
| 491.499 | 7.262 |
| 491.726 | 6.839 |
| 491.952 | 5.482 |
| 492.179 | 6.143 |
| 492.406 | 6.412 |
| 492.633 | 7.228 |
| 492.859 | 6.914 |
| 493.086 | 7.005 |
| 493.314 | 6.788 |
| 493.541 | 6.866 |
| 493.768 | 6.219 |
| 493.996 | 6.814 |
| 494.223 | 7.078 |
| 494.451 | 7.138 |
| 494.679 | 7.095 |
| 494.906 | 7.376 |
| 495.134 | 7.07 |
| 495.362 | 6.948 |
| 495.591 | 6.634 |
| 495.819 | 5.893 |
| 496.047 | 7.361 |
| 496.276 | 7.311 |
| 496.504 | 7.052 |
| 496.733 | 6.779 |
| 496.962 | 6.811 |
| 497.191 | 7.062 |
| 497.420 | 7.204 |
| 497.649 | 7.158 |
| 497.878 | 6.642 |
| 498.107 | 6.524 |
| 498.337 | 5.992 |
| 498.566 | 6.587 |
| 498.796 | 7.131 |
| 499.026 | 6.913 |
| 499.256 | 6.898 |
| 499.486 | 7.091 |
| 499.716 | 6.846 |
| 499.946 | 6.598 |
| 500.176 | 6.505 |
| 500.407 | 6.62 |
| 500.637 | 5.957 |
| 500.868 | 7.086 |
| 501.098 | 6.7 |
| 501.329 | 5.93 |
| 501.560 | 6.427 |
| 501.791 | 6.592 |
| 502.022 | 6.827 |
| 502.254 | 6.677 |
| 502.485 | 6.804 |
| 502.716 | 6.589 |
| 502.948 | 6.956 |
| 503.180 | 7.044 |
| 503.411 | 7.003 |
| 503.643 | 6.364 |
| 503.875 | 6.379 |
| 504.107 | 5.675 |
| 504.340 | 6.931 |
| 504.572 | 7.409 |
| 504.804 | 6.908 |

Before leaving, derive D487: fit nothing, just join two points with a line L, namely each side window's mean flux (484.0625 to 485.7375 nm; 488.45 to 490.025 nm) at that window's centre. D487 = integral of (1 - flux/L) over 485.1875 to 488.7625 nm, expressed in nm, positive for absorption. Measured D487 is 0.23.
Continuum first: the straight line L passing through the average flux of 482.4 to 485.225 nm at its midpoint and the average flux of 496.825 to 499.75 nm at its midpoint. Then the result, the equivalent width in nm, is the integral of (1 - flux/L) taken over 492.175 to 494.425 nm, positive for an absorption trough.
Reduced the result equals 0.04 nm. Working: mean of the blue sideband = 7.08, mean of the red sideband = 6.83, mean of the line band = 6.79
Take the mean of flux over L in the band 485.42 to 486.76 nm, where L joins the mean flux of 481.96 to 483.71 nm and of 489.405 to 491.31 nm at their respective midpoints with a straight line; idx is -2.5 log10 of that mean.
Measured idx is 0.16 mag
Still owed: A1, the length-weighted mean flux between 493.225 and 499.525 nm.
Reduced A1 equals 6.87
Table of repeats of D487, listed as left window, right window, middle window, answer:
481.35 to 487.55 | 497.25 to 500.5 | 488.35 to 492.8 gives -0.03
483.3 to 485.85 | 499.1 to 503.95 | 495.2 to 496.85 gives -0.03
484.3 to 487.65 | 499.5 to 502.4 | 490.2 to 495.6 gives -0.22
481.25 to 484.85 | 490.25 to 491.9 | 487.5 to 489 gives 0.03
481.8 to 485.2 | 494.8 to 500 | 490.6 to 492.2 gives 0.07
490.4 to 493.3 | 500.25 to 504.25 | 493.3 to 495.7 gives -0.08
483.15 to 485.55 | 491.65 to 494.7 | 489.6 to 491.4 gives -0.05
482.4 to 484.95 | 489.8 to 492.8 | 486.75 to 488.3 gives 0.06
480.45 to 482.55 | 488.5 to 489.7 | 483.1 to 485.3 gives -0.02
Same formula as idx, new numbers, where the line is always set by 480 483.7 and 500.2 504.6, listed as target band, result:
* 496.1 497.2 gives -0.04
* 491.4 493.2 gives 0.03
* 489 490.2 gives -0.03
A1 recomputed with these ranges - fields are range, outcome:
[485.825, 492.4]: 6.66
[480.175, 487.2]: 6.85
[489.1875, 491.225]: 7.05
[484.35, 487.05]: 6.58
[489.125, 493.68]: 6.86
